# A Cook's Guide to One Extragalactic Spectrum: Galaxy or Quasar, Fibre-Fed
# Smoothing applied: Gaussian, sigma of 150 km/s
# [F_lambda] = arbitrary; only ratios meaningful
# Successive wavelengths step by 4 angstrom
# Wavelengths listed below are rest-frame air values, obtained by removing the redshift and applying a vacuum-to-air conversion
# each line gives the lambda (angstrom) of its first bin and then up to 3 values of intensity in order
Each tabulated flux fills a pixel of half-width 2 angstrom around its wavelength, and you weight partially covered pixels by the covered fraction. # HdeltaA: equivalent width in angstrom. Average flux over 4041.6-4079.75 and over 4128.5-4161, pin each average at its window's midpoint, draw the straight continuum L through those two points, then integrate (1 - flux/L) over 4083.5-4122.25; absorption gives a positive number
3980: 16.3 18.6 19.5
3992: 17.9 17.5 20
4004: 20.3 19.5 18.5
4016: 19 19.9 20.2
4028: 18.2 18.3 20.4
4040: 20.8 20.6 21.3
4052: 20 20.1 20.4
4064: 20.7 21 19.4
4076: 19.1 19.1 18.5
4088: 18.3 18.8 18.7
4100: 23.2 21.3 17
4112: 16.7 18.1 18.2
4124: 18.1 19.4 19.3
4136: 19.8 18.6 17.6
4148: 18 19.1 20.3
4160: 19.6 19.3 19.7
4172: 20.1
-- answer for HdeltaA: 1.5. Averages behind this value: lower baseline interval 20.2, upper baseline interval 19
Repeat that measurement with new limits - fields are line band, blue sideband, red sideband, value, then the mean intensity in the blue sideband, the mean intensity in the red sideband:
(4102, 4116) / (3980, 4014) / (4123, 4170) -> 0.5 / 18.8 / 19.1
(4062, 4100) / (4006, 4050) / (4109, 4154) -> -0.9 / 19.7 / 18.4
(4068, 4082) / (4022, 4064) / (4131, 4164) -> 0.2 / 20.1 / 19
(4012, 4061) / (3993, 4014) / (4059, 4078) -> -0.6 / 19.1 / 20.1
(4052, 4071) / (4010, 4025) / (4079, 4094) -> -1.5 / 19.3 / 18.6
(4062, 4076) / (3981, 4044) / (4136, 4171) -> -0.7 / 19.2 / 19.1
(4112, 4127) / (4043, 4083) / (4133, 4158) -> 1.0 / 20.1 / 18.9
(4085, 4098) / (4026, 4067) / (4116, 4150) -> 0.5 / 20.1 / 18.6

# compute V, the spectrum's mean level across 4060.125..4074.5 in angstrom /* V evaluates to 20.3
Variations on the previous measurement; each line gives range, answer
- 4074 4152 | 18.8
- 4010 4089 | 19.7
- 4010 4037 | 19.2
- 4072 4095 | 18.8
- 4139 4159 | 18.8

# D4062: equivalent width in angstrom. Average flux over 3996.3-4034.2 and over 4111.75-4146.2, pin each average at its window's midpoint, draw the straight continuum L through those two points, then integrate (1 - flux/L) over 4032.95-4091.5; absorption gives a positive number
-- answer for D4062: -3.0 angstrom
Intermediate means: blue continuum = 19.2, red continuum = 18.5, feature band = 19.9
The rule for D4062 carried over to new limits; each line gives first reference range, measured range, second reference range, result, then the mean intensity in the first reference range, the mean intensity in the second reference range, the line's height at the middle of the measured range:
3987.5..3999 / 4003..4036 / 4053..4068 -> -0.26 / 18.3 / 20.5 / 19.1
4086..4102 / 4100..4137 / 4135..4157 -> 0.83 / 19.8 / 18.8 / 19.3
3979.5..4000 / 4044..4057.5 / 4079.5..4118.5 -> -1.33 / 18.3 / 19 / 18.7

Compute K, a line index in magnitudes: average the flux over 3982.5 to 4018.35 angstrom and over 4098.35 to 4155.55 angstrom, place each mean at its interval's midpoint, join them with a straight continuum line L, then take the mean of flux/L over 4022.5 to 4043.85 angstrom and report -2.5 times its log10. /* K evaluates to -0.04 mag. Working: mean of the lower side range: 19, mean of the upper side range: 18.9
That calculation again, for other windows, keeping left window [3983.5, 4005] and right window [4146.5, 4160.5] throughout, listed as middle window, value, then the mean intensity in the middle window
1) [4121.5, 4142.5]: 0.01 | 19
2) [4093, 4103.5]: -0.09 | 20.8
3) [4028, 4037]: 0.00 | 19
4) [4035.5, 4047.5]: -0.09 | 20.7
